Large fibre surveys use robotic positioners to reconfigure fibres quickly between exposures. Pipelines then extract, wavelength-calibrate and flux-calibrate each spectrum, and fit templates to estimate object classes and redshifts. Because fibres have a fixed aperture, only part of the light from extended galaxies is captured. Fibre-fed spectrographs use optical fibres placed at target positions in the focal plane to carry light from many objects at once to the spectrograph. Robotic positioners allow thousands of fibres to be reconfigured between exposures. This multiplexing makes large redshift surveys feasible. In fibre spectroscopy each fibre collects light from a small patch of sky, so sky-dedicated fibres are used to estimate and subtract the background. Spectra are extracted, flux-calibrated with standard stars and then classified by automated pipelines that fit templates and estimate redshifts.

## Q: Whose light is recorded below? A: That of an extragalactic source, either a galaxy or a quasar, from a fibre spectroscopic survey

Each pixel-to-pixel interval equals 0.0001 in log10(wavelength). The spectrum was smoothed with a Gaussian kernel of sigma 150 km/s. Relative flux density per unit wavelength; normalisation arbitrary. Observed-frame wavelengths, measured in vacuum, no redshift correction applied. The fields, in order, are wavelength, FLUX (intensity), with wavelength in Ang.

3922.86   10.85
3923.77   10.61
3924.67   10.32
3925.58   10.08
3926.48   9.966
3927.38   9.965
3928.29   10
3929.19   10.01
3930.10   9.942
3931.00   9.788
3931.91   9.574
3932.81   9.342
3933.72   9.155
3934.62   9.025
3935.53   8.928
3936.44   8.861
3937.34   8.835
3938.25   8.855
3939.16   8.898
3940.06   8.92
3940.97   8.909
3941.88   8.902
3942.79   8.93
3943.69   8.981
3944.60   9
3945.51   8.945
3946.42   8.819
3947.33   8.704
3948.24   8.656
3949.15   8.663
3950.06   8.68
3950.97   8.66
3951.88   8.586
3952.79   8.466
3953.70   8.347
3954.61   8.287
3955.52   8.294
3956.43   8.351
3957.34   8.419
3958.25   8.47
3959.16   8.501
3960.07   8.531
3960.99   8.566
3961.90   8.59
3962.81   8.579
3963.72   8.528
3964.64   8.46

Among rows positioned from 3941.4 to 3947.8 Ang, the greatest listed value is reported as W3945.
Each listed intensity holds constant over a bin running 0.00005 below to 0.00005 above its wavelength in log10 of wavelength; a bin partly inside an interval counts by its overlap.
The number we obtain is 9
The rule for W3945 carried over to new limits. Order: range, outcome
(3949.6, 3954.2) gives 8.68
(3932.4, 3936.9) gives 9.342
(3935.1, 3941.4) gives 8.928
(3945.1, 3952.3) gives 8.945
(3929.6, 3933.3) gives 9.942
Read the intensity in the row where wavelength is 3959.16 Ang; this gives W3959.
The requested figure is 8.501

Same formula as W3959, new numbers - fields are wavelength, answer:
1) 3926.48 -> 9.966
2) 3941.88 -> 8.902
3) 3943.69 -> 8.981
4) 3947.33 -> 8.704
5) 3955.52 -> 8.294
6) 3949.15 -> 8.663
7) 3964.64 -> 8.46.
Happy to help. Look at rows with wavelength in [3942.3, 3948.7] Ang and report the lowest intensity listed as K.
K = 8.656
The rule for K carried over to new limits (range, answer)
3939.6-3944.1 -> 8.902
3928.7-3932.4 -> 9.574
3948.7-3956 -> 8.287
